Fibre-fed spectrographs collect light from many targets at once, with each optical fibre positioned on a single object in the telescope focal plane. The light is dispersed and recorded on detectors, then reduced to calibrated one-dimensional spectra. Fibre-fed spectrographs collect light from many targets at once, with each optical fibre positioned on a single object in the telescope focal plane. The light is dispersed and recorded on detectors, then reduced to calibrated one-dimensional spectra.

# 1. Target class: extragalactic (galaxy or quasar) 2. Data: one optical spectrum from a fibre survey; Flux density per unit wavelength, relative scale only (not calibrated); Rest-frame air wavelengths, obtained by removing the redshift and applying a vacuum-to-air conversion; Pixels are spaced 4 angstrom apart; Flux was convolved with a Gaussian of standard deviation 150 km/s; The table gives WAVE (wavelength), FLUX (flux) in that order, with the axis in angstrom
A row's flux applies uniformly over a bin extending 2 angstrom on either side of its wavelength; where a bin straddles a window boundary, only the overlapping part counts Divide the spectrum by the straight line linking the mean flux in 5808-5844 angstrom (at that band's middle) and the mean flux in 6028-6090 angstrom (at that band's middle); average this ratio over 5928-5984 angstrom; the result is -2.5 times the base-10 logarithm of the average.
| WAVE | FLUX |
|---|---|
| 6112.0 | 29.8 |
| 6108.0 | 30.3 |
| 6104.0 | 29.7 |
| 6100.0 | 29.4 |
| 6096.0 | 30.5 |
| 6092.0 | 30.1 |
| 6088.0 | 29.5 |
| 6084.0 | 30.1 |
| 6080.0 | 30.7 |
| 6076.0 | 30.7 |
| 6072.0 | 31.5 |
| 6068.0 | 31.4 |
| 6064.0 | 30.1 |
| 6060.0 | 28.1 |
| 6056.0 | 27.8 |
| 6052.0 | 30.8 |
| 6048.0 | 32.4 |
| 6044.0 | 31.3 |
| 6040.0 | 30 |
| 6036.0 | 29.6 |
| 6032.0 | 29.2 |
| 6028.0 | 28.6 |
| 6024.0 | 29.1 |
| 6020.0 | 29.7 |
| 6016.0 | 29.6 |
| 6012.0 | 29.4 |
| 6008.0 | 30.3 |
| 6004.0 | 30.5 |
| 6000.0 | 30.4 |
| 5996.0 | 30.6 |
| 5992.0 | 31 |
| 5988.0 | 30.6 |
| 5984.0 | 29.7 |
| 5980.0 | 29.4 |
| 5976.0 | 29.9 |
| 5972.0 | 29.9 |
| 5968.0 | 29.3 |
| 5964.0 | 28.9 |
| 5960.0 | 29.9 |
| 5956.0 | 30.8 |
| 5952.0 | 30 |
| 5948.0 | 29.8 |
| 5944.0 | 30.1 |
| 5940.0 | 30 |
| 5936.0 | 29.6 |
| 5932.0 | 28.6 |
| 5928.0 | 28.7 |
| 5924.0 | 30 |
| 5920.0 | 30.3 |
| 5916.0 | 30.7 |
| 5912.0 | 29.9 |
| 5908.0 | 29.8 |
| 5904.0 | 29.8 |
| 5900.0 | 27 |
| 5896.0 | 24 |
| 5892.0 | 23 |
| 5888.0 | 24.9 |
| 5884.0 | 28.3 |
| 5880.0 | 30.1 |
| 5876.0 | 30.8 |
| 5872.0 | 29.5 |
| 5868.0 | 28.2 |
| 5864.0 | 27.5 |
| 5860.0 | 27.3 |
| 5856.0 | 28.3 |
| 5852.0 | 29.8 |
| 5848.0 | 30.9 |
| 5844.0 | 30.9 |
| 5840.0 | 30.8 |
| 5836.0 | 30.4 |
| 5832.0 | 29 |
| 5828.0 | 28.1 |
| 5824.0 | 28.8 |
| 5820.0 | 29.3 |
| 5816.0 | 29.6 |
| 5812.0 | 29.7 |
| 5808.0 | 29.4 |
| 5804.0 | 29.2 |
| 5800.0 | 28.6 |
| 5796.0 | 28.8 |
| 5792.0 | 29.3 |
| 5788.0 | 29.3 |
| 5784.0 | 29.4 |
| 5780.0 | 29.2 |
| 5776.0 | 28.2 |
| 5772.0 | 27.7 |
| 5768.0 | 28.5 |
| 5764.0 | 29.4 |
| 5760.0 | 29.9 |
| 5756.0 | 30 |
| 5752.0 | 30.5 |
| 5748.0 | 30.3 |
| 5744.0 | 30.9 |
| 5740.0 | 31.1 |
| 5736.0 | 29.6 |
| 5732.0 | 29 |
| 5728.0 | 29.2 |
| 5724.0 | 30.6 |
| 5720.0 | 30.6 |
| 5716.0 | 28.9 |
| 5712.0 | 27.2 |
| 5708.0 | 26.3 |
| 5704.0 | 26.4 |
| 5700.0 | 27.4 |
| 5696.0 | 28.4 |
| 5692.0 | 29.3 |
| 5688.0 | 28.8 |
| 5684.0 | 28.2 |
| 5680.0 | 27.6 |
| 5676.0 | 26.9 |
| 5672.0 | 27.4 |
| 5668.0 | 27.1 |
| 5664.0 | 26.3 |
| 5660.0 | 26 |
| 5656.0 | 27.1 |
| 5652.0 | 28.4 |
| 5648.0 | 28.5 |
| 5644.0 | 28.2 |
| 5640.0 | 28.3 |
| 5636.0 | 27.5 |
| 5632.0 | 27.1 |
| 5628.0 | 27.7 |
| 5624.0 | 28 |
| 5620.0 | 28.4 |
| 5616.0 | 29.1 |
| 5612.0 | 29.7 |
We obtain 0.01 mag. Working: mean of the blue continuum 29.5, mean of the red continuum 30.2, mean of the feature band 29.7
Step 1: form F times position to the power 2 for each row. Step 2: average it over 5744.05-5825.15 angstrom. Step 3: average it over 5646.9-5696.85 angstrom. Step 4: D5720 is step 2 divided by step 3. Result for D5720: 1.10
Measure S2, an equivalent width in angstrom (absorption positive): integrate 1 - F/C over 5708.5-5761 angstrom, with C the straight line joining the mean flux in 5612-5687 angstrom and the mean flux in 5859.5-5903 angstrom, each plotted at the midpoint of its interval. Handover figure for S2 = -4.0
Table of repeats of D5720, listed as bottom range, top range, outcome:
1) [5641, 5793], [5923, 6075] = 1.15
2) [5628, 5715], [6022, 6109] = 1.25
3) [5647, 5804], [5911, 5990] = 1.12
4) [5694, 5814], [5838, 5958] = 1.05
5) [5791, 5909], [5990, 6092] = 1.12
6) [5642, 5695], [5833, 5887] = 1.13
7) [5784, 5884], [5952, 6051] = 1.08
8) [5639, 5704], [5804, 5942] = 1.12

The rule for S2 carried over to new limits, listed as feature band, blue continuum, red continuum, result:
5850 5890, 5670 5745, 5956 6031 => 1.13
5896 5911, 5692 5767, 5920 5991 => 0.68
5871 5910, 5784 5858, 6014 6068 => 2.48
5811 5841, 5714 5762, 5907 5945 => 0.51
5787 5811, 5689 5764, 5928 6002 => 0.24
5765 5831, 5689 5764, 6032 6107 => 1.02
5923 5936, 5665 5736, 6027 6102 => 0.13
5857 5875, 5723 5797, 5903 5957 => 0.87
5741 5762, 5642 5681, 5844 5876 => -1.68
